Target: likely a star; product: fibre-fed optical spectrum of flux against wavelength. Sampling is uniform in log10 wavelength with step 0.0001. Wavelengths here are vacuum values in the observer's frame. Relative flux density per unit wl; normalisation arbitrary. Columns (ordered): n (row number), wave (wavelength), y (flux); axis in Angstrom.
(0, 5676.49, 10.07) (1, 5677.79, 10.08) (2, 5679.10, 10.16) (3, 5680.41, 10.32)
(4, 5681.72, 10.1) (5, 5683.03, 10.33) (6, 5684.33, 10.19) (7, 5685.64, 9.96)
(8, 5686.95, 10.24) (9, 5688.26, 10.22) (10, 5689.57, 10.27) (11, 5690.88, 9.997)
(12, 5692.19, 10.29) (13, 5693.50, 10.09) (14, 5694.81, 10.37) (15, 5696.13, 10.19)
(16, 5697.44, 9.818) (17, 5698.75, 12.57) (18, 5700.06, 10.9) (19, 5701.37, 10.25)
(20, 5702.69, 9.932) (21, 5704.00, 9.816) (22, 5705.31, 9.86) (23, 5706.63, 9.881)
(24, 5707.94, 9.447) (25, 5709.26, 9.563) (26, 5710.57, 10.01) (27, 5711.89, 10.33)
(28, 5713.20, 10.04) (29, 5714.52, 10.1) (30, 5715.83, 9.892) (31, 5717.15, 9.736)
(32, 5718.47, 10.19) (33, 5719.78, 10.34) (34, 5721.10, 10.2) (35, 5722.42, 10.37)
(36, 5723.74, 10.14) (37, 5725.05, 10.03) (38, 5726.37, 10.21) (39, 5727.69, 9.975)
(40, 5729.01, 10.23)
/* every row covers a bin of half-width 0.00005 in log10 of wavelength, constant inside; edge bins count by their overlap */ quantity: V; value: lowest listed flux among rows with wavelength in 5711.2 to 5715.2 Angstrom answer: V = 10.04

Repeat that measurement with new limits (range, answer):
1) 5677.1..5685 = 10.08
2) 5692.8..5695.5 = 10.09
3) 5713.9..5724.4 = 9.736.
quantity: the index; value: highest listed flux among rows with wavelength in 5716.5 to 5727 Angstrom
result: 10.37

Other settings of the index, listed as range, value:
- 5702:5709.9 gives 9.932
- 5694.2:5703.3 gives 12.57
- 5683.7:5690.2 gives 10.27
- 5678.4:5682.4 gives 10.32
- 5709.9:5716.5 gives 10.33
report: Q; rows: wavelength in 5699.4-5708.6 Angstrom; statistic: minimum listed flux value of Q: 9.447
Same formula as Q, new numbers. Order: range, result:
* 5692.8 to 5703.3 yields 9.818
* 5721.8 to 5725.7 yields 10.03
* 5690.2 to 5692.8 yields 9.997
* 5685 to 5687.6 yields 9.96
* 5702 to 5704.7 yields 9.816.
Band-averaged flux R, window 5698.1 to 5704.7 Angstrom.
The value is 10.7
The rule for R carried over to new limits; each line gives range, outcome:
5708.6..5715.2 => 10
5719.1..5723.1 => 10.3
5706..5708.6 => 9.67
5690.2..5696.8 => 10.2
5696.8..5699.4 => 11.2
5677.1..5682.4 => 10.2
